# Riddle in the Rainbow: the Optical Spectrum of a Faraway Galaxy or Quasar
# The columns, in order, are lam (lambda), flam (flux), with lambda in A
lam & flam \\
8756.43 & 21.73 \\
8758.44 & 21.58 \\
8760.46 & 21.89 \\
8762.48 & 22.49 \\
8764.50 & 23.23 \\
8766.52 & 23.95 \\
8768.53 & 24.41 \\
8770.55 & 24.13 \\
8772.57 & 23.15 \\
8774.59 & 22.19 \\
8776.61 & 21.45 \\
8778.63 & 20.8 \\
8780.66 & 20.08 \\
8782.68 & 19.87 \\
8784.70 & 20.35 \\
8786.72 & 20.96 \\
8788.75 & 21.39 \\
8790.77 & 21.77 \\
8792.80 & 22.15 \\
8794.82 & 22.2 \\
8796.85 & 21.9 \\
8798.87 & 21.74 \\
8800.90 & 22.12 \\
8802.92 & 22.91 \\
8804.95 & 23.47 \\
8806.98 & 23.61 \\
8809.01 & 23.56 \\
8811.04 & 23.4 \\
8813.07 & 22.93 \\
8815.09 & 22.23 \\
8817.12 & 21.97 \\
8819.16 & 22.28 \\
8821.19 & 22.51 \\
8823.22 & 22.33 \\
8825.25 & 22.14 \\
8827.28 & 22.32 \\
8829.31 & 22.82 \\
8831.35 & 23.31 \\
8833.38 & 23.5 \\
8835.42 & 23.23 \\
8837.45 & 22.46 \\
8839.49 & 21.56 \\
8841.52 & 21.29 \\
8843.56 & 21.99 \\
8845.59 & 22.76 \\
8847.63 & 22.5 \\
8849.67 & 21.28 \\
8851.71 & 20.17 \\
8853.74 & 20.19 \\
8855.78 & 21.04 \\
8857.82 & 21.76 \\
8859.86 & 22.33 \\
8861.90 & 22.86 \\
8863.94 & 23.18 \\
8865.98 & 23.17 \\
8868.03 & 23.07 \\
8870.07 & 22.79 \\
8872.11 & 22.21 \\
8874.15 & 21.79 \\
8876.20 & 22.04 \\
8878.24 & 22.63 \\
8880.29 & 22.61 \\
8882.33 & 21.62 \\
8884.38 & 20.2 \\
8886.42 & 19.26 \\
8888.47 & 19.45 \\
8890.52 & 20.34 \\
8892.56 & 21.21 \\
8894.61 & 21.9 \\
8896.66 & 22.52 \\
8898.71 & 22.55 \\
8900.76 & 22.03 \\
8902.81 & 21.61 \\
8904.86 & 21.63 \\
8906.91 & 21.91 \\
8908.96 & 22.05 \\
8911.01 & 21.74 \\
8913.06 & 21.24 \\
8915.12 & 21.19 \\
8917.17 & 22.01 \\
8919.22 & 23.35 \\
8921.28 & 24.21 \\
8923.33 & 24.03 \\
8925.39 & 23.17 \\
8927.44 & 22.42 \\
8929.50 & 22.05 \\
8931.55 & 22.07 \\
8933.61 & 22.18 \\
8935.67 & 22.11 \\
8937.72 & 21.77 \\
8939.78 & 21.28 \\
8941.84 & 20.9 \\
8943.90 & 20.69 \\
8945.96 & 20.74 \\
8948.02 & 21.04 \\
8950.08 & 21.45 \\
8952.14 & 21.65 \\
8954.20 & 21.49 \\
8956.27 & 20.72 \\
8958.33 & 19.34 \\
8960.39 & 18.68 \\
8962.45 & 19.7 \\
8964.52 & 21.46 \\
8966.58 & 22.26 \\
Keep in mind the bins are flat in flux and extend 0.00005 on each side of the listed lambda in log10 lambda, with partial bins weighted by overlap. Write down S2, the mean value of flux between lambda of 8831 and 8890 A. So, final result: 21.9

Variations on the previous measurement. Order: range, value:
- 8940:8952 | 21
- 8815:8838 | 22.6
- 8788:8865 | 22.3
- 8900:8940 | 22.2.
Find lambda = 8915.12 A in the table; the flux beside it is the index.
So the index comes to 21.19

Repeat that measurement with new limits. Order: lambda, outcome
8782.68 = 19.87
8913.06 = 21.24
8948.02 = 21.04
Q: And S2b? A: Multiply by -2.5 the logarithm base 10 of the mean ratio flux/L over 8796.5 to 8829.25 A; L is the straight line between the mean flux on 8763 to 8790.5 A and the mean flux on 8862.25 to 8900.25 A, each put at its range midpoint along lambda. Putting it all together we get -0.03 mag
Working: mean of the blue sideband 22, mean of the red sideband 21.8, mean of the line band 22.6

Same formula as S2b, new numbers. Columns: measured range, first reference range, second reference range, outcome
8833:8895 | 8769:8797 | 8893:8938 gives 0.011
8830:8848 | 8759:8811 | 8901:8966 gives -0.024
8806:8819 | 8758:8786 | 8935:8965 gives -0.052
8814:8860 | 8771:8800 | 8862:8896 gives -0.023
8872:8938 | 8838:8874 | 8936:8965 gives -0.027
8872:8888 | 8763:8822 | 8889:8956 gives 0.029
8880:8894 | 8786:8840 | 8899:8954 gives 0.077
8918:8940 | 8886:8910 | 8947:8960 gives -0.077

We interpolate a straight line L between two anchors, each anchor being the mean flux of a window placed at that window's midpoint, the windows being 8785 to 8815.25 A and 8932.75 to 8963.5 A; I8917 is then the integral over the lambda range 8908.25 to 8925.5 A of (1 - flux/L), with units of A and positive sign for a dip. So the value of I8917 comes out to -1.1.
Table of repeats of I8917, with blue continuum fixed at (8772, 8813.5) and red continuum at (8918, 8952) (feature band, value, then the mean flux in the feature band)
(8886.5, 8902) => 0.5 A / 21.3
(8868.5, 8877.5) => -0.1 A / 22.3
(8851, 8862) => 0.4 A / 21.3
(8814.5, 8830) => -0.2 A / 22.3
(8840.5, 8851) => 0.0 A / 21.9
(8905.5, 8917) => 0.2 A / 21.7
